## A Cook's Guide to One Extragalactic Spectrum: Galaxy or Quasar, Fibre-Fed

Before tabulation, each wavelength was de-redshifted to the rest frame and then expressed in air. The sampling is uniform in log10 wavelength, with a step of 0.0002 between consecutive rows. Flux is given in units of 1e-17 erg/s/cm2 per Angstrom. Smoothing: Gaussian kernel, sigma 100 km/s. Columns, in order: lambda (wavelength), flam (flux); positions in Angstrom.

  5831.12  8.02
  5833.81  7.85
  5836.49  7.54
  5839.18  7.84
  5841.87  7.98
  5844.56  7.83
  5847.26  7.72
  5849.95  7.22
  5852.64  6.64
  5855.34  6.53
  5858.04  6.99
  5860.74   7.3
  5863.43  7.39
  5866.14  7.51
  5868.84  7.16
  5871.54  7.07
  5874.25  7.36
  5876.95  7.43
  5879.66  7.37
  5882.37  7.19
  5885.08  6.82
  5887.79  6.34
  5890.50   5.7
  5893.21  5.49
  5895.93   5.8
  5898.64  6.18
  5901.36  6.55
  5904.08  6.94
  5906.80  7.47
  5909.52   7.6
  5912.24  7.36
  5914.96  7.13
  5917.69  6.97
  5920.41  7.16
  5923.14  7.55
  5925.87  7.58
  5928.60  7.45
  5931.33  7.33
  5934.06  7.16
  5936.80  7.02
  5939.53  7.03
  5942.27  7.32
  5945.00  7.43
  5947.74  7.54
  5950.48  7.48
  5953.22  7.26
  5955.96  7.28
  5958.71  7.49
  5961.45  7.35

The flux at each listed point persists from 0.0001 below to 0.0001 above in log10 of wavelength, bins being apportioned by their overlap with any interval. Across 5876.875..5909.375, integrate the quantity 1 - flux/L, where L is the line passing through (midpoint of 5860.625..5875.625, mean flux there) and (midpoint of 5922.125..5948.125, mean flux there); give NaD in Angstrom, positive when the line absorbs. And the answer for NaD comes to 3.1 Angstrom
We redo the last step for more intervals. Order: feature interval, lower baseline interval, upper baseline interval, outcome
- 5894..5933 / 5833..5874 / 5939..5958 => 1.60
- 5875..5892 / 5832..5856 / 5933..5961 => 1.39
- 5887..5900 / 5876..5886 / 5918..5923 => 2.39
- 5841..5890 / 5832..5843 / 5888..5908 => -0.53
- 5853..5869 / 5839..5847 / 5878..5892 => 0.51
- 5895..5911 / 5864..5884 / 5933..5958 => 1.10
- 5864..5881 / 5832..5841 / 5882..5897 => -1.63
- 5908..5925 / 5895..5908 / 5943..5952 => -1.03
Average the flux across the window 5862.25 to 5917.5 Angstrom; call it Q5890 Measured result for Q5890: 6.89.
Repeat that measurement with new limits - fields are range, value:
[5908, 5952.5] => 7.32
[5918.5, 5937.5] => 7.32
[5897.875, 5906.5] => 6.69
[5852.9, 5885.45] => 7.17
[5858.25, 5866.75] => 7.33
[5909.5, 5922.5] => 7.23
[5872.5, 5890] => 7.02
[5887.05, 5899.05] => 5.86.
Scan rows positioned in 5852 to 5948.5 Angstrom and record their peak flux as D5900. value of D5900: 7.6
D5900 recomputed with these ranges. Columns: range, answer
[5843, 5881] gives 7.83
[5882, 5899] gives 7.19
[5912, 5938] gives 7.58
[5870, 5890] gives 7.43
